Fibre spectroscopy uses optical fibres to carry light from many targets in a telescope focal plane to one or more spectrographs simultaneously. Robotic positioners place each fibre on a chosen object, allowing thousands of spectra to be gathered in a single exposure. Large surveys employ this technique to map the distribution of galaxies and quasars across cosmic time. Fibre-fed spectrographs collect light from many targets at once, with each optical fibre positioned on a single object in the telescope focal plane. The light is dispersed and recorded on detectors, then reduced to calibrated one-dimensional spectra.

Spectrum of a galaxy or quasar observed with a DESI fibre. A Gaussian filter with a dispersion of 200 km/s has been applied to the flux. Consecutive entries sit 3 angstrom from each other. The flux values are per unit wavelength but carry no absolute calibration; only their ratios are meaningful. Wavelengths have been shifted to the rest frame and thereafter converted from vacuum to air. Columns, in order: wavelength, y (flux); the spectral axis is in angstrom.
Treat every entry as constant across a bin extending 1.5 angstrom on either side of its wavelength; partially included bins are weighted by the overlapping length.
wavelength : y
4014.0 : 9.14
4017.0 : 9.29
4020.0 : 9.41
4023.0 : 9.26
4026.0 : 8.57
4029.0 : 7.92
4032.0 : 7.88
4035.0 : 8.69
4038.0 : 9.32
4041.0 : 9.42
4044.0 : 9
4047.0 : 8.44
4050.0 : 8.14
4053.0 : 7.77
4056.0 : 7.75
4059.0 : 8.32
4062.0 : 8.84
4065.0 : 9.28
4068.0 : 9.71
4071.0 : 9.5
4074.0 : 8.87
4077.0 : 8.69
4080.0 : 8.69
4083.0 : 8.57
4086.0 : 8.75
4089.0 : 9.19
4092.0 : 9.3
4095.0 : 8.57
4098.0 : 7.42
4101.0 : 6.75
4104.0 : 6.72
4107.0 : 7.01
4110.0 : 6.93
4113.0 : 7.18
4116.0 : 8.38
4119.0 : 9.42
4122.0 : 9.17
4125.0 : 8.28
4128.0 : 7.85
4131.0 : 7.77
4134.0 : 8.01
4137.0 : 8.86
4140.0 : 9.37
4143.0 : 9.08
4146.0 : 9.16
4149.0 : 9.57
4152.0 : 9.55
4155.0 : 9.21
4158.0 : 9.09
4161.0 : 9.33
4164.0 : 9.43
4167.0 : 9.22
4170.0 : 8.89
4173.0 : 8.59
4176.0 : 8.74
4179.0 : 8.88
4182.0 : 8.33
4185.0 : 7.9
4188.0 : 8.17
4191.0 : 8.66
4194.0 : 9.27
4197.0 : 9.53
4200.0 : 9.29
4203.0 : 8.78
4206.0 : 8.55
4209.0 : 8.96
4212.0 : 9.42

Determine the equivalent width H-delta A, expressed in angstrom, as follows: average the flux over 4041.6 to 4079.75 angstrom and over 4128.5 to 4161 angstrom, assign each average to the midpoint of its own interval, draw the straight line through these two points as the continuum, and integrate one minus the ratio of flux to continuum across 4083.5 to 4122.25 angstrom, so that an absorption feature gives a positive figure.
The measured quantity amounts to 3.5 angstrom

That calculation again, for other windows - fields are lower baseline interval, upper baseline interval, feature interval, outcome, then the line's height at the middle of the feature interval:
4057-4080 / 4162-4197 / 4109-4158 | 1.2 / 8.86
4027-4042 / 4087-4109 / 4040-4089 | -2.9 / 8.26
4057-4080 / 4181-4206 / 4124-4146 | 0.8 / 8.85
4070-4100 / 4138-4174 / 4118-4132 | 0.8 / 8.99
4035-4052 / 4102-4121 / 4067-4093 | -2.7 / 8.18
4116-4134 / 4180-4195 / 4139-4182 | -3.4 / 8.45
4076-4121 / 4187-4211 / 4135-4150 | -1.2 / 8.47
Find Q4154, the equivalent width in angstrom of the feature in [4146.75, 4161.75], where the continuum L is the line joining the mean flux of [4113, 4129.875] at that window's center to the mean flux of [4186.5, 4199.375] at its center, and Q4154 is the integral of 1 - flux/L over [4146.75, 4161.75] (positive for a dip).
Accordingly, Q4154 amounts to -1.1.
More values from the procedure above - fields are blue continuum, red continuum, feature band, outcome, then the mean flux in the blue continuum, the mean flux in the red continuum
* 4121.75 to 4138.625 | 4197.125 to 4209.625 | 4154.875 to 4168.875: -1.12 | 8.27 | 8.96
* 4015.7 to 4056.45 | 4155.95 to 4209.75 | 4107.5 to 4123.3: 1.16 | 8.65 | 8.87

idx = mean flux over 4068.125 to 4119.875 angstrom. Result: 8.26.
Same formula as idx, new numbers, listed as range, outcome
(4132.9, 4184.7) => 9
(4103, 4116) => 7.13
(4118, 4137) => 8.43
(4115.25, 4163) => 8.89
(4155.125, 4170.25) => 9.22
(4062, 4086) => 9.01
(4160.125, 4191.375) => 8.73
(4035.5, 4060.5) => 8.53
